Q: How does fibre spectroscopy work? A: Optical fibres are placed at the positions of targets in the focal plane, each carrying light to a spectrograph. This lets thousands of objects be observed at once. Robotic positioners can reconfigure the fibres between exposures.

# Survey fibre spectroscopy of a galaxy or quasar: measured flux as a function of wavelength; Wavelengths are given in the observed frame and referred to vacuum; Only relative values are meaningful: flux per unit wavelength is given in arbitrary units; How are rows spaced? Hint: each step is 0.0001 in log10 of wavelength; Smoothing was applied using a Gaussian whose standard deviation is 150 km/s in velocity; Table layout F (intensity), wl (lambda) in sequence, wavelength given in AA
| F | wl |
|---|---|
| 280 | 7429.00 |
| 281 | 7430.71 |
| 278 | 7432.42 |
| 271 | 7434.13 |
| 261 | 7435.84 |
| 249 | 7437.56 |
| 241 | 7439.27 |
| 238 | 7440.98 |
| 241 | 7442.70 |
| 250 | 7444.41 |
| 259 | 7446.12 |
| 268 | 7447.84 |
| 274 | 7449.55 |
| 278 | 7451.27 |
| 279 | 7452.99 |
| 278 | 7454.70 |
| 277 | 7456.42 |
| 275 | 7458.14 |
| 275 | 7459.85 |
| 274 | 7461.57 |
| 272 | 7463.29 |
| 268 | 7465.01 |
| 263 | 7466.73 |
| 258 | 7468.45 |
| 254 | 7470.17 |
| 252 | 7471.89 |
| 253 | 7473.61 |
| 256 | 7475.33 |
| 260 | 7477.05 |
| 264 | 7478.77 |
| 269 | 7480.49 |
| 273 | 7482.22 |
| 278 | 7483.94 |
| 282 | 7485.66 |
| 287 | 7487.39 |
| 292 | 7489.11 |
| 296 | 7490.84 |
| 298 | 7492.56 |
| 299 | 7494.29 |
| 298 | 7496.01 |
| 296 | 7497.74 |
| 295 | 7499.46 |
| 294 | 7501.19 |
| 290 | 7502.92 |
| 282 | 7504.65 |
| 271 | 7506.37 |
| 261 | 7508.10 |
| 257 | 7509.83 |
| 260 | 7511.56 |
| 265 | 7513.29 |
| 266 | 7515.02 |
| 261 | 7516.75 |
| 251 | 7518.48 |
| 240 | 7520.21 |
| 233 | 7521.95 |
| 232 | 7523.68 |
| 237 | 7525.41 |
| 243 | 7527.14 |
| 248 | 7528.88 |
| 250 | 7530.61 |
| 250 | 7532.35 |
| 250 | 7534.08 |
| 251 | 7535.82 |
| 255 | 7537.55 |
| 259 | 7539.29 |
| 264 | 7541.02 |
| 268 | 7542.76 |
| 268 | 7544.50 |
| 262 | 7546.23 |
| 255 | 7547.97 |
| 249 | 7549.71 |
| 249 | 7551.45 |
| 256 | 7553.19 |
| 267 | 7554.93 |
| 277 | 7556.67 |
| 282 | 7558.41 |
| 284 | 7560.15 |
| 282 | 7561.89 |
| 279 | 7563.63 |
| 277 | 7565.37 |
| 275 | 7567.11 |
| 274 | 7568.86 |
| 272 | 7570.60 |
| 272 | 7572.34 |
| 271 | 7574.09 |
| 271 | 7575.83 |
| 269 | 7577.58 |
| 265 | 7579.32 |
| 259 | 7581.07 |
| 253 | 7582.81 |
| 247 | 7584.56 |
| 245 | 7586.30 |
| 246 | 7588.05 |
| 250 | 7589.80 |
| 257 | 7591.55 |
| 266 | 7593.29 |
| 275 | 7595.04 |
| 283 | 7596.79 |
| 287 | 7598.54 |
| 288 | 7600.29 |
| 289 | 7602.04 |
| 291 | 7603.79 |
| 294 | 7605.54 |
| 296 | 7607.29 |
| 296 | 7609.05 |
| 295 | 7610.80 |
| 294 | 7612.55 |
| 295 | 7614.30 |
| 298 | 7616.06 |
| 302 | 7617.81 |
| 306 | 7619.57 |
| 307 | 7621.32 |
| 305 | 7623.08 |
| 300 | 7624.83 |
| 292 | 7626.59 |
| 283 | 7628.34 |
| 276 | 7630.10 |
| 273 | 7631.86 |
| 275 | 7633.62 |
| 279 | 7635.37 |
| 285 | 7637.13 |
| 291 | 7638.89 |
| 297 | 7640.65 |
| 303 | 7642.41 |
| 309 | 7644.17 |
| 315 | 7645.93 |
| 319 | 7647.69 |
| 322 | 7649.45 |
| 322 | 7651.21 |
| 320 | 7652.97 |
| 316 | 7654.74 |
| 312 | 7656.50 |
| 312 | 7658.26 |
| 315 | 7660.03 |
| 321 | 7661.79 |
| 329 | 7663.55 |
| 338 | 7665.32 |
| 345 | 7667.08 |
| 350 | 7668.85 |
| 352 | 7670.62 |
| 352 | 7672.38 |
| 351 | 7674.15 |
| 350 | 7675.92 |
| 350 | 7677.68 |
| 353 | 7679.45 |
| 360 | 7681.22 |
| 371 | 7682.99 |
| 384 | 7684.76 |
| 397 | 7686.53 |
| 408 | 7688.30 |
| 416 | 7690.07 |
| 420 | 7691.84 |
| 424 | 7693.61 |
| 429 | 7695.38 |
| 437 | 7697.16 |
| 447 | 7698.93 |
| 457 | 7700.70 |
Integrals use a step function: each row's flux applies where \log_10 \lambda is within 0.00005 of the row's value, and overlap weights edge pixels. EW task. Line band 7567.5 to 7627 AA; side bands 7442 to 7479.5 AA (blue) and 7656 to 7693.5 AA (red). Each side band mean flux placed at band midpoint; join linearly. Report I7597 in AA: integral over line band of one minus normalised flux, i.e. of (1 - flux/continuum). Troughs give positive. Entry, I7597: 8.3 AA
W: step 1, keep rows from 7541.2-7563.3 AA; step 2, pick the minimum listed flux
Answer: 249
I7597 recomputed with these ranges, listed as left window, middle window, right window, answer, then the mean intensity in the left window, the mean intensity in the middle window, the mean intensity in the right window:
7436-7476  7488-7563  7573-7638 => 1.2 AA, 262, 266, 280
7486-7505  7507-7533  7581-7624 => 3.6 AA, 293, 250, 281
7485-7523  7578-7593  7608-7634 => 1.8 AA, 276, 254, 293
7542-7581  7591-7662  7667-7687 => 5.1 AA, 269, 297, 359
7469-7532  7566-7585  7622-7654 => 1.2 AA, 268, 267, 298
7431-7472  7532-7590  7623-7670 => 5.1 AA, 264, 264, 308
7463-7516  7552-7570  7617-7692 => 1.4 AA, 275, 275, 327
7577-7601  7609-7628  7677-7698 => 0.3 AA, 263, 299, 396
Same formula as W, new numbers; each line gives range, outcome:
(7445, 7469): 258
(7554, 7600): 245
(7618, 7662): 273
